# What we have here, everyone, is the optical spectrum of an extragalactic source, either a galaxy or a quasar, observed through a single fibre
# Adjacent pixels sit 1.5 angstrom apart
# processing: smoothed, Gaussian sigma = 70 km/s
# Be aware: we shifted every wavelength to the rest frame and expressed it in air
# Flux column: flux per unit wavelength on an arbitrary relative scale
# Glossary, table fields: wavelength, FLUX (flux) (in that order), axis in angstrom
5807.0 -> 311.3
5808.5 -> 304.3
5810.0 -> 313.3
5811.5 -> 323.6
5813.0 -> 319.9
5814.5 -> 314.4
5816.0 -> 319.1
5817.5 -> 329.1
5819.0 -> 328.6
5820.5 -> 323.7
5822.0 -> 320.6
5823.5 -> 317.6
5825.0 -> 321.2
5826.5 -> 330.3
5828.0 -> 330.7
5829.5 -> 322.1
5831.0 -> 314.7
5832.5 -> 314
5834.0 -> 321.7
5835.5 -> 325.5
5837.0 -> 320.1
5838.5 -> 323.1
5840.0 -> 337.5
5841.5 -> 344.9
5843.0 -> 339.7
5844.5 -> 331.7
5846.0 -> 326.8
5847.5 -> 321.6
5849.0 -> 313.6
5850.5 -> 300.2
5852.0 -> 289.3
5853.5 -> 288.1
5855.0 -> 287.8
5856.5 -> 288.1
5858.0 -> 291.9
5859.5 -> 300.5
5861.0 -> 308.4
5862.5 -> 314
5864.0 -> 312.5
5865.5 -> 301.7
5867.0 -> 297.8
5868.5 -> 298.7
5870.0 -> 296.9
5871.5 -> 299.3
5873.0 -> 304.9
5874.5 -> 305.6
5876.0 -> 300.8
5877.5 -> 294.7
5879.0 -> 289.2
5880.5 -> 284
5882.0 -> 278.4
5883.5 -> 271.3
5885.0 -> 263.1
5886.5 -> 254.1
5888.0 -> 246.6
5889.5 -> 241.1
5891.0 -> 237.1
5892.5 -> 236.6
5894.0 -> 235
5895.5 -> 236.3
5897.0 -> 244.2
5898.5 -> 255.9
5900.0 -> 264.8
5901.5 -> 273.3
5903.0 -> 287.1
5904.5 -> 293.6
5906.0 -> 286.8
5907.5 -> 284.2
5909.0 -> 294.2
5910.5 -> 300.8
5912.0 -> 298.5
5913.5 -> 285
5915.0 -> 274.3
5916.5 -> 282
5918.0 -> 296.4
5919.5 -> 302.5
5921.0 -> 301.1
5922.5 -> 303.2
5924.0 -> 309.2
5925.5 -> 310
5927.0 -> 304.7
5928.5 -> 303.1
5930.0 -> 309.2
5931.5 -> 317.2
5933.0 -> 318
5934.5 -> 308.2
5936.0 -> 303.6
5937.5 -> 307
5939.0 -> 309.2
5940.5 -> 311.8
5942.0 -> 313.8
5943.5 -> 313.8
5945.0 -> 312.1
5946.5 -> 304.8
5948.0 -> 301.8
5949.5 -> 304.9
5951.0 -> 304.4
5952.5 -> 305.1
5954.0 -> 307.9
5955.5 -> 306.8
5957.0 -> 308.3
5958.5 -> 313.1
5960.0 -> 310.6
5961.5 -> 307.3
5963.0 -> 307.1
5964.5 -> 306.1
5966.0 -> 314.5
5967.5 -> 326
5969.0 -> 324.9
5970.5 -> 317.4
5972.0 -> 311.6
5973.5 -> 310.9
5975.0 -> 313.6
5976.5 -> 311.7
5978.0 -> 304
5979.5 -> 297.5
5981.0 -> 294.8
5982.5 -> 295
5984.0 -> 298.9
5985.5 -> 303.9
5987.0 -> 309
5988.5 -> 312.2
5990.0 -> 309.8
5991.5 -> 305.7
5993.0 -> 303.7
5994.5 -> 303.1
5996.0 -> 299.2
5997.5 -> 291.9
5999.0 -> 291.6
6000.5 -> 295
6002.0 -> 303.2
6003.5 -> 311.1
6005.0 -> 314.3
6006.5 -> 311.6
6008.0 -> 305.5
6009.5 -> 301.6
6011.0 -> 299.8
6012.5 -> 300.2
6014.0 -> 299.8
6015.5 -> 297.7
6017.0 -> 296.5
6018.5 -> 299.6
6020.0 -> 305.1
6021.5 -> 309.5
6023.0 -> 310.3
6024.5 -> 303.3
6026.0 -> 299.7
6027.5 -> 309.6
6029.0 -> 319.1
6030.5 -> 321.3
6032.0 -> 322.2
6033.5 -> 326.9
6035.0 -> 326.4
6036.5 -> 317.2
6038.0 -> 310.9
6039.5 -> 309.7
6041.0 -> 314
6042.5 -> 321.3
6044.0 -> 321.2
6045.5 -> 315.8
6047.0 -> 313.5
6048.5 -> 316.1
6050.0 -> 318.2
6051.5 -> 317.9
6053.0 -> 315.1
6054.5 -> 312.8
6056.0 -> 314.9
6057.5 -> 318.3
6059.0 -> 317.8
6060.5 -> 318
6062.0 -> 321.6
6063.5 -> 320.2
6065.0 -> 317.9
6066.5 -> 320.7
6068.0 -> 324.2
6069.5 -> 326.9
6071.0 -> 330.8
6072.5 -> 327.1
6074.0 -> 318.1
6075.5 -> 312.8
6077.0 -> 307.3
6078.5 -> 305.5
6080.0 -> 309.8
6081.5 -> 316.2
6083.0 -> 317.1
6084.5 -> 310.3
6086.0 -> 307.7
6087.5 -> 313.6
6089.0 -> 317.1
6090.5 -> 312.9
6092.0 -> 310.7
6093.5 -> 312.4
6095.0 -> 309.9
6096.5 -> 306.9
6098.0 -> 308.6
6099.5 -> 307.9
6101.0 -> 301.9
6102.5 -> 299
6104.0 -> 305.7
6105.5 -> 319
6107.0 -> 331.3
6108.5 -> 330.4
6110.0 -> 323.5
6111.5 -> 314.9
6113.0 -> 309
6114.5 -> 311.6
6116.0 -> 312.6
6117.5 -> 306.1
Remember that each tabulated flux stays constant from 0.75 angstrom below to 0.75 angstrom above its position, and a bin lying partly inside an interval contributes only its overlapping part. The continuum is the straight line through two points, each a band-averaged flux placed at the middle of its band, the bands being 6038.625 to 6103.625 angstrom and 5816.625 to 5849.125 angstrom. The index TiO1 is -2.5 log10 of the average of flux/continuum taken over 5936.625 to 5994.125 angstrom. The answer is 0.04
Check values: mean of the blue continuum 326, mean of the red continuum 315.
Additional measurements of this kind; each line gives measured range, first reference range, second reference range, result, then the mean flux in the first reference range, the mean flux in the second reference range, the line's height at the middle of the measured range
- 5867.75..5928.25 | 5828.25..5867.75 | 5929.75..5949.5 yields 0.11 mag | 313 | 310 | 311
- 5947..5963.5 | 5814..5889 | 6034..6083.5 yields 0.02 mag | 307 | 317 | 312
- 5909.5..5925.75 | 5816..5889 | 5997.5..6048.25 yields 0.04 mag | 307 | 309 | 308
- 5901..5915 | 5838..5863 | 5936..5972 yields 0.08 mag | 312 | 310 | 311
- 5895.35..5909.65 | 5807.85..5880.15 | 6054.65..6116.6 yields 0.15 mag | 313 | 315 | 313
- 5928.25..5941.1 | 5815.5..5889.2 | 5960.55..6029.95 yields -0.01 mag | 307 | 306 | 306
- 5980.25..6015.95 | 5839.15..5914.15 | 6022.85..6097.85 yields 0.01 mag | 289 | 316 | 307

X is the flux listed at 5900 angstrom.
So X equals 264.8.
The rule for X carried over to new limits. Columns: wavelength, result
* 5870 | 296.9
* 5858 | 291.9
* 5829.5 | 322.1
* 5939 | 309.2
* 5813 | 319.9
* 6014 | 299.8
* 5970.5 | 317.4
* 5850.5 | 300.2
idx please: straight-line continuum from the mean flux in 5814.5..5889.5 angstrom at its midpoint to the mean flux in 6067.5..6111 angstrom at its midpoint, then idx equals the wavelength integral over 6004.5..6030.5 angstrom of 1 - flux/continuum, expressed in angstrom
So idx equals 0.6 angstrom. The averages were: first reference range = 306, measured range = 305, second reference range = 315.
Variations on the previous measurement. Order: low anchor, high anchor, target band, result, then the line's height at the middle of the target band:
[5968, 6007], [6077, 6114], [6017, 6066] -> -0.9 angstrom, 309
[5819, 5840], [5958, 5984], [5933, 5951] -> 0.2 angstrom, 312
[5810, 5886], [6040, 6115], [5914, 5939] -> 0.7 angstrom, 312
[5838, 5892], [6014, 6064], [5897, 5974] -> 0.4 angstrom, 303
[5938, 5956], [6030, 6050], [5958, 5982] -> 0.0 angstrom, 311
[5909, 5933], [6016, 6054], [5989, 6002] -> 0.4 angstrom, 309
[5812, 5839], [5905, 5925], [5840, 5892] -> 2.4 angstrom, 309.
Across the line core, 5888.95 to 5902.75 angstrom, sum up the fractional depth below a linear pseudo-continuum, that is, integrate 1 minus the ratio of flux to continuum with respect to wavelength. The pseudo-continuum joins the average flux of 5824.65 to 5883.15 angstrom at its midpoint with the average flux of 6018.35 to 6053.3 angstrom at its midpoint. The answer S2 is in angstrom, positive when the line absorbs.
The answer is 2.7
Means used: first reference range 309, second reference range 315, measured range 249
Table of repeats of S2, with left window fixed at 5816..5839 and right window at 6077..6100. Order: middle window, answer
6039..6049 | -0.10 angstrom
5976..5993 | 0.64 angstrom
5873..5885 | 1.20 angstrom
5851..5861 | 0.90 angstrom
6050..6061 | -0.14 angstrom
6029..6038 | -0.23 angstrom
